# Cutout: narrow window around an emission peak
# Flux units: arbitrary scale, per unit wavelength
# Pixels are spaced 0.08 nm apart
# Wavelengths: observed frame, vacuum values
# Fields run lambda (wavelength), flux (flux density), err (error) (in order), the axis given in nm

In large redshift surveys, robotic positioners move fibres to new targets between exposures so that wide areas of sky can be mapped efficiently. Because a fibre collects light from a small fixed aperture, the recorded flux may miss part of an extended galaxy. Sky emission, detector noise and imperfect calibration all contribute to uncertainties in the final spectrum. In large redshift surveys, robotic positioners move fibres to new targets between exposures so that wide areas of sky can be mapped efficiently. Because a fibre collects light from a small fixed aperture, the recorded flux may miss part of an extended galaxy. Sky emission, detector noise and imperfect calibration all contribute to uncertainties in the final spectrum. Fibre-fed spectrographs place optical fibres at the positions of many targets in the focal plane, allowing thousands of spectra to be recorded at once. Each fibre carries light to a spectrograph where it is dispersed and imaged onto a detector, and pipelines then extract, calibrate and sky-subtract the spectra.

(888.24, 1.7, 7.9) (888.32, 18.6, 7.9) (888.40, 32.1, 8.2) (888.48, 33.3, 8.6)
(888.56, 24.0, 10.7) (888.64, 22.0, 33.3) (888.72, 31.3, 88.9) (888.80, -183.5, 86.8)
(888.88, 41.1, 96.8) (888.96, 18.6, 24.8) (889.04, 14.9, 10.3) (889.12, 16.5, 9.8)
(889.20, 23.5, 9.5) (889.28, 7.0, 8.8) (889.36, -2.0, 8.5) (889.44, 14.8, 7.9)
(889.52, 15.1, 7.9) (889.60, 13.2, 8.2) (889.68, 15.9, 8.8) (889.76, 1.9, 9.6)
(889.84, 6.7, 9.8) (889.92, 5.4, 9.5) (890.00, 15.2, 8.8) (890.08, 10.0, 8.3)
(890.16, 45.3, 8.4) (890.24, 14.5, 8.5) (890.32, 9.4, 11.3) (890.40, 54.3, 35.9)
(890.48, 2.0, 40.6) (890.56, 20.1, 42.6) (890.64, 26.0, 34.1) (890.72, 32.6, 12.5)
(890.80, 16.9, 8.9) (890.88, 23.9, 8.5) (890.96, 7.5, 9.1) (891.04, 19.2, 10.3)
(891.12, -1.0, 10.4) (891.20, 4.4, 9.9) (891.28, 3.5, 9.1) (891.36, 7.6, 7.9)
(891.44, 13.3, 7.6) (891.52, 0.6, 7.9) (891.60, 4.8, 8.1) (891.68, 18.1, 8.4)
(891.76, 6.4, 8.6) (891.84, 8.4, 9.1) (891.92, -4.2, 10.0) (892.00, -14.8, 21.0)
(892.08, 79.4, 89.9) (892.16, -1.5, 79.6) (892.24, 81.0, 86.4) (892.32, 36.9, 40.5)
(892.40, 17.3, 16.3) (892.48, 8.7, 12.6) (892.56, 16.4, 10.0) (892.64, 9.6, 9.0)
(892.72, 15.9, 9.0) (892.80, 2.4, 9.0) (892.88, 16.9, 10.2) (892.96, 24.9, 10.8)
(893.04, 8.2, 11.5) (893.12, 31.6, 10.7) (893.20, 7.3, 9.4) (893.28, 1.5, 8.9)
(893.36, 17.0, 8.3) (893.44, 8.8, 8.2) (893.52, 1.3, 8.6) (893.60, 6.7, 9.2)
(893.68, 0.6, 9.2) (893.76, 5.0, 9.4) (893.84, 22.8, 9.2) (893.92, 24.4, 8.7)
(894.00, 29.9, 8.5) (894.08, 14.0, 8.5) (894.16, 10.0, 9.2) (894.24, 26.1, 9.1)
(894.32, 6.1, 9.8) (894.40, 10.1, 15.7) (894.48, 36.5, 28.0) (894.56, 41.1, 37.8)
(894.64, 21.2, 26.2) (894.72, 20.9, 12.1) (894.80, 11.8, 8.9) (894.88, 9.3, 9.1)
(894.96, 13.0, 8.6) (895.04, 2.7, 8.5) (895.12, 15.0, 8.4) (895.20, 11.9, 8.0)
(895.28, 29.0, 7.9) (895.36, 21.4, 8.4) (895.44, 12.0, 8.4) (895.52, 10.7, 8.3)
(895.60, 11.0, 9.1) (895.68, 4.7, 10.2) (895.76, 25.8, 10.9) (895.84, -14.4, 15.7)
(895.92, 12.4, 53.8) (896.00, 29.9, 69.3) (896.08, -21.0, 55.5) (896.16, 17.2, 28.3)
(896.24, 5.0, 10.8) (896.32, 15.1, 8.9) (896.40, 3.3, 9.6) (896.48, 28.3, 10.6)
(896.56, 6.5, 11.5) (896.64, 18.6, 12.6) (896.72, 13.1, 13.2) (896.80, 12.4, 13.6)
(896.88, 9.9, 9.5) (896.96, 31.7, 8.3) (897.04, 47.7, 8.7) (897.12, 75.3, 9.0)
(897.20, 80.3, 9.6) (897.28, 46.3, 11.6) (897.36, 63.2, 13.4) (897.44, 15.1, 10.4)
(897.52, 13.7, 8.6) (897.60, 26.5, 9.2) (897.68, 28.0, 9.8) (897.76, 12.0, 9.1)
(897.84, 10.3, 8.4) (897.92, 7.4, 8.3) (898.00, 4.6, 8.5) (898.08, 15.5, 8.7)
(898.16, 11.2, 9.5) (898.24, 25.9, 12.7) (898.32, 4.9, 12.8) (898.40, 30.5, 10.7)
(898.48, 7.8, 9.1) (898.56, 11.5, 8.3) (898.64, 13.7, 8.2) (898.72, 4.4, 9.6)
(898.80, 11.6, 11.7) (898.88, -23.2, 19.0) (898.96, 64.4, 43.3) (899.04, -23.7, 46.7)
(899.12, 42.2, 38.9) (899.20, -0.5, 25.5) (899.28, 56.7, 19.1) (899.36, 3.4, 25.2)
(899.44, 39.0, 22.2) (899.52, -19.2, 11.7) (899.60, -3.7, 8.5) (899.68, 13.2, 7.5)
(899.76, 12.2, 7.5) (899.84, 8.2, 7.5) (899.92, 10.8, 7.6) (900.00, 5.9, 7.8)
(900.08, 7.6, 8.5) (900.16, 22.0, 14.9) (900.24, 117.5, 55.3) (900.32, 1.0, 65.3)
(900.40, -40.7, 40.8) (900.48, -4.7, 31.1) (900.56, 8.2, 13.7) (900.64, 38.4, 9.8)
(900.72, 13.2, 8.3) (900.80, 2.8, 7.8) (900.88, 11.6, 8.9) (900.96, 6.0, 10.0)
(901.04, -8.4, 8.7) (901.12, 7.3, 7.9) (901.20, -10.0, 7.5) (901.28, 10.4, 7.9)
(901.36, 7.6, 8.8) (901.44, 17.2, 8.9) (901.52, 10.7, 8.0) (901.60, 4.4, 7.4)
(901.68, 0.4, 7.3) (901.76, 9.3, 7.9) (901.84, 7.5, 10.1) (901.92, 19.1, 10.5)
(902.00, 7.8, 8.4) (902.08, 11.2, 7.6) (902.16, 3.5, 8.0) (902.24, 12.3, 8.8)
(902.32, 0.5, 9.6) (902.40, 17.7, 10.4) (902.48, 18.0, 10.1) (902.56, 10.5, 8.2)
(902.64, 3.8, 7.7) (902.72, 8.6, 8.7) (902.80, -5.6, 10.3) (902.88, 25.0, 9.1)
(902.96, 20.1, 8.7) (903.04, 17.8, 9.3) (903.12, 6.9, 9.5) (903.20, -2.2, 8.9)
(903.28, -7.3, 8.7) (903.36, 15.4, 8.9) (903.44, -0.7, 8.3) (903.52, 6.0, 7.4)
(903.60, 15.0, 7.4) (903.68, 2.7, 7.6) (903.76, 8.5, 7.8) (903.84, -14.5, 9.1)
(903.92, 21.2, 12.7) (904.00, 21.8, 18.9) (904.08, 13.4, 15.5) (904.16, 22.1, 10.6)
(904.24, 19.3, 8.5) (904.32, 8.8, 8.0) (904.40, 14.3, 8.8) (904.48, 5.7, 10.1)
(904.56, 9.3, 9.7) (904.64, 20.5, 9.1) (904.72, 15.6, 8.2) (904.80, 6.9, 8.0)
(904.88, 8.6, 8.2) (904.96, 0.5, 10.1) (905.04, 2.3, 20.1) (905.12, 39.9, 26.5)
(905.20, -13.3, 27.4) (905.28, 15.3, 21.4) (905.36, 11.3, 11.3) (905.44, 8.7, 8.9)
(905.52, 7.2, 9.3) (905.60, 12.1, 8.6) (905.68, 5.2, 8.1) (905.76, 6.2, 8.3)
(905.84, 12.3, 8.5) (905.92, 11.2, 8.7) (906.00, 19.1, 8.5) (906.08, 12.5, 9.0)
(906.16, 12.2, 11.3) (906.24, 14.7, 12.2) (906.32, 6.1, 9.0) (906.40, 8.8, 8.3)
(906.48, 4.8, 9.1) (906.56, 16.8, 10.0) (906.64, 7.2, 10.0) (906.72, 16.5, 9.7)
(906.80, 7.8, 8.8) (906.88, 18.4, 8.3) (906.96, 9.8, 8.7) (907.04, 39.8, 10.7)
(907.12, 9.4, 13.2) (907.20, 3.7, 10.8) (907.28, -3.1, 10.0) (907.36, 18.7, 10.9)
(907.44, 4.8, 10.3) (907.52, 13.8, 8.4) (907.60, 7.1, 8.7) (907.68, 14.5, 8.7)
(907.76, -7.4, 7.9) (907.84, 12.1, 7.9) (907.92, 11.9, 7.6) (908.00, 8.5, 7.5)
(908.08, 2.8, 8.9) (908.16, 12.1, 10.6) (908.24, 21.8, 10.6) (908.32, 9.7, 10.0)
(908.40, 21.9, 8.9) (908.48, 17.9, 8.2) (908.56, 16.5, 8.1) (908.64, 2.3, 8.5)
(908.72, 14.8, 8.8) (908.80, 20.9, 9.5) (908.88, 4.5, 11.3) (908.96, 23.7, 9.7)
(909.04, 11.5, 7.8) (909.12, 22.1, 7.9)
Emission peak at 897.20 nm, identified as [O III] 5007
